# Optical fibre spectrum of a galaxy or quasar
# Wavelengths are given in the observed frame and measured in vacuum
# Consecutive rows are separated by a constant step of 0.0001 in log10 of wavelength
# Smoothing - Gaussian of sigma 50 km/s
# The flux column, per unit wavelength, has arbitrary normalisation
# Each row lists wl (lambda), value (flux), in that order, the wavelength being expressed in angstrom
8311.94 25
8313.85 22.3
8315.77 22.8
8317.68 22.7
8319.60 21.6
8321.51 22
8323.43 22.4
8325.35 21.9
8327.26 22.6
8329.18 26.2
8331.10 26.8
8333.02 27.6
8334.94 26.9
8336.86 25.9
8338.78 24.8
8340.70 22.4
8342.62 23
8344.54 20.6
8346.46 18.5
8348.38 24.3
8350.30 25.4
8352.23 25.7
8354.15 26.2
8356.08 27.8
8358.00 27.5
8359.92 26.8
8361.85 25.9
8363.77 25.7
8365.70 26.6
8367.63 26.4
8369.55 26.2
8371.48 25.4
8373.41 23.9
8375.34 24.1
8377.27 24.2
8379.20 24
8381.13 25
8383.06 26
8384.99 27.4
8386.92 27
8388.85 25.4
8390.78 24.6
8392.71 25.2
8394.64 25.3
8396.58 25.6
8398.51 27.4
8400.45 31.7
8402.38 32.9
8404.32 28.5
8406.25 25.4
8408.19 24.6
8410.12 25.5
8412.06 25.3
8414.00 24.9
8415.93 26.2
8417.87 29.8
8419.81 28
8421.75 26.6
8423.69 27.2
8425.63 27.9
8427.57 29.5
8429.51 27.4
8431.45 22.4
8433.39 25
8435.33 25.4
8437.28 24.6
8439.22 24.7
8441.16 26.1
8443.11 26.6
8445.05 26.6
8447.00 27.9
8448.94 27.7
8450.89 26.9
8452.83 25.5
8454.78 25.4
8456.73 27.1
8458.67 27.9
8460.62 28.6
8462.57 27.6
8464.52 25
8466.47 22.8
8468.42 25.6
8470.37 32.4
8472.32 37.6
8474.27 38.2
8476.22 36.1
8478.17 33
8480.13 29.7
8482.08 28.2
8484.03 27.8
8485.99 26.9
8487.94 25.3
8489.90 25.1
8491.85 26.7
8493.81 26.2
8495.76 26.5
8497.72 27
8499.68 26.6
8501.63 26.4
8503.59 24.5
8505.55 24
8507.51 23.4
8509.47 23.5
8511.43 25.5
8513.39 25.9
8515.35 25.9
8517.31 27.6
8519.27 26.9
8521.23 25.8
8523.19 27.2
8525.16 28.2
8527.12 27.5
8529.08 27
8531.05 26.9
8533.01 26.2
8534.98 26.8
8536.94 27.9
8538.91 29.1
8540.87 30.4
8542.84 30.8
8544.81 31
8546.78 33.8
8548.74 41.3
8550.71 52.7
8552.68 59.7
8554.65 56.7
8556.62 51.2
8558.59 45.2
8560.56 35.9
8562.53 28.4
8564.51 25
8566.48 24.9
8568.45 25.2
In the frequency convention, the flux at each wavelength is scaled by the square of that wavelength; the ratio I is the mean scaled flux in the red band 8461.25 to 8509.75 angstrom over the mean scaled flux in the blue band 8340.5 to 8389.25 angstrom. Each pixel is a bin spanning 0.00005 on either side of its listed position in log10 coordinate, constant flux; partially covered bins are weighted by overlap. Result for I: 1.1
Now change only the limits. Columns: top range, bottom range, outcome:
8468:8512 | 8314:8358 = 1.21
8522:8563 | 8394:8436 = 1.36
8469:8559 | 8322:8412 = 1.26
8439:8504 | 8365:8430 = 1.07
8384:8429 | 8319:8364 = 1.12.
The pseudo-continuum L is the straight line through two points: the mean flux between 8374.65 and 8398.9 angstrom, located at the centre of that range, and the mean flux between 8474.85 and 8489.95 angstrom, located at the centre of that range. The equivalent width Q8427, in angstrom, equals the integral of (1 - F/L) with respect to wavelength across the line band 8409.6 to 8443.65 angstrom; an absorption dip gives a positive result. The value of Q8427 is 1.0 angstrom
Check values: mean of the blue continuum 25.5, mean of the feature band 26.3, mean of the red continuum 29.5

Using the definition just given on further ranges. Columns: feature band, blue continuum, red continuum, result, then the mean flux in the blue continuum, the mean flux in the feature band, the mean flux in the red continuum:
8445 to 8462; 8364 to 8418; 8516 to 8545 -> -0.1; 26.2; 27.1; 27.8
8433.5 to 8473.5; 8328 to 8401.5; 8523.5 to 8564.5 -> 4.4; 25.5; 27.1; 35.4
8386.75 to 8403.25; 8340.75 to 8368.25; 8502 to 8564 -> -0.4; 24.9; 27.2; 32.1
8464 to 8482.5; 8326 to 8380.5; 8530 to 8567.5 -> 0.4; 25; 31.1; 36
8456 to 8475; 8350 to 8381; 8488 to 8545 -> -2.0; 25.7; 29.2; 26.7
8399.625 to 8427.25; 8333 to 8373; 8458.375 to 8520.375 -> -1.3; 25.1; 27.5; 27.6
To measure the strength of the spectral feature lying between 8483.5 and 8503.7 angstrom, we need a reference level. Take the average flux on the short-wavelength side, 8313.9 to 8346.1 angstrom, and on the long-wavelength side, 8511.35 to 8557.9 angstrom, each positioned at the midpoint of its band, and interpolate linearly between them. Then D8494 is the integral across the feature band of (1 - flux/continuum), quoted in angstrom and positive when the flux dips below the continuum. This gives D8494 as 3.2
